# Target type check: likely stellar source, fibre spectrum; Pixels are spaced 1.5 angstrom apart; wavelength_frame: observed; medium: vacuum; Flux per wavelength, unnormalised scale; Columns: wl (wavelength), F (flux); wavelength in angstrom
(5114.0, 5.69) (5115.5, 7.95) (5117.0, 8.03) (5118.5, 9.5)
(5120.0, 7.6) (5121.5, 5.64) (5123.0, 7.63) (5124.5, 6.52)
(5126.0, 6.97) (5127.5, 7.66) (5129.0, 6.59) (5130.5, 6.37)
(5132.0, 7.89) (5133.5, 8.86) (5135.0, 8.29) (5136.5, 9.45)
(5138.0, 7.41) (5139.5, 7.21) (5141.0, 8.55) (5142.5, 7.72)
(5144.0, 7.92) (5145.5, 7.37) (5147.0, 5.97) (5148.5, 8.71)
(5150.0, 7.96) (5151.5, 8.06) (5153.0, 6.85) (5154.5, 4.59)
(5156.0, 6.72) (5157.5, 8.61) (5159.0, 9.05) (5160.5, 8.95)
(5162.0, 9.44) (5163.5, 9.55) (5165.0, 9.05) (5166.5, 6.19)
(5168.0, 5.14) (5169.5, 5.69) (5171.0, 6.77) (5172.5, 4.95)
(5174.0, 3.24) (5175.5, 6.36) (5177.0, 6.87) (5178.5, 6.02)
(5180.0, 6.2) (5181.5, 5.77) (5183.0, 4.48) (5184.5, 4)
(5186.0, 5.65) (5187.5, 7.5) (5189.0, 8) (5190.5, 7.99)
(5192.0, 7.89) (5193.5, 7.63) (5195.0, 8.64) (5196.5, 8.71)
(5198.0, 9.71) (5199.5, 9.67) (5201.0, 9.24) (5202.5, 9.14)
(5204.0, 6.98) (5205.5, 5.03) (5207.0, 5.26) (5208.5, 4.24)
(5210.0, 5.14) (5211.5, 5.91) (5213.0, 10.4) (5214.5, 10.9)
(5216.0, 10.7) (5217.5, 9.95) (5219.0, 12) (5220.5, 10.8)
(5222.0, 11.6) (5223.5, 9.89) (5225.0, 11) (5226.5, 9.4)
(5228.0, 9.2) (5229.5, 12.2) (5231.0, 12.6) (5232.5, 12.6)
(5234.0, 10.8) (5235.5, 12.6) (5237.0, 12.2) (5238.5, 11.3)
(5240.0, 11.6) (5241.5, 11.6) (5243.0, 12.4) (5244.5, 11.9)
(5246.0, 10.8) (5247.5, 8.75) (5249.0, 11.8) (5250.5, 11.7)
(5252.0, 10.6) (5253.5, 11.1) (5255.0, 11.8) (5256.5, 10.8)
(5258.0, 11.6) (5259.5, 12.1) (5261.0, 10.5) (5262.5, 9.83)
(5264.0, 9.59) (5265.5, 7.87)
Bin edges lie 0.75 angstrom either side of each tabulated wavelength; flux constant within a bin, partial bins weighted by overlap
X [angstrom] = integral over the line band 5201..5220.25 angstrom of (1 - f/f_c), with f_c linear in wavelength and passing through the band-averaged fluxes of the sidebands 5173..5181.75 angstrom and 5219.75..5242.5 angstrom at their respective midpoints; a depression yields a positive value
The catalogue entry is 2.4 angstrom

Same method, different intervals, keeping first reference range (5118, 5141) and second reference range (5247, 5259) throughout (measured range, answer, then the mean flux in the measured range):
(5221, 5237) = -1.3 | 11.2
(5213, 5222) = -0.7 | 10.9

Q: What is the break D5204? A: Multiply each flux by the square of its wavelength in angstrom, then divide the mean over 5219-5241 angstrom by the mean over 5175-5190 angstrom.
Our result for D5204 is 1.9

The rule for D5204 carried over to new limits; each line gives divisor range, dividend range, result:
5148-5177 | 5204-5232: 1.32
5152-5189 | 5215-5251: 1.74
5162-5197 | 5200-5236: 1.44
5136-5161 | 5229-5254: 1.56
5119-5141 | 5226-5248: 1.58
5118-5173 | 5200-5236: 1.30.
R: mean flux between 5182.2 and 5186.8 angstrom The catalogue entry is 4.75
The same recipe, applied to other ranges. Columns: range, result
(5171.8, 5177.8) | 5.36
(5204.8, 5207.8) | 5.13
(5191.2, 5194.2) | 7.77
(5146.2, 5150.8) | 7.55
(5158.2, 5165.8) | 9.18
